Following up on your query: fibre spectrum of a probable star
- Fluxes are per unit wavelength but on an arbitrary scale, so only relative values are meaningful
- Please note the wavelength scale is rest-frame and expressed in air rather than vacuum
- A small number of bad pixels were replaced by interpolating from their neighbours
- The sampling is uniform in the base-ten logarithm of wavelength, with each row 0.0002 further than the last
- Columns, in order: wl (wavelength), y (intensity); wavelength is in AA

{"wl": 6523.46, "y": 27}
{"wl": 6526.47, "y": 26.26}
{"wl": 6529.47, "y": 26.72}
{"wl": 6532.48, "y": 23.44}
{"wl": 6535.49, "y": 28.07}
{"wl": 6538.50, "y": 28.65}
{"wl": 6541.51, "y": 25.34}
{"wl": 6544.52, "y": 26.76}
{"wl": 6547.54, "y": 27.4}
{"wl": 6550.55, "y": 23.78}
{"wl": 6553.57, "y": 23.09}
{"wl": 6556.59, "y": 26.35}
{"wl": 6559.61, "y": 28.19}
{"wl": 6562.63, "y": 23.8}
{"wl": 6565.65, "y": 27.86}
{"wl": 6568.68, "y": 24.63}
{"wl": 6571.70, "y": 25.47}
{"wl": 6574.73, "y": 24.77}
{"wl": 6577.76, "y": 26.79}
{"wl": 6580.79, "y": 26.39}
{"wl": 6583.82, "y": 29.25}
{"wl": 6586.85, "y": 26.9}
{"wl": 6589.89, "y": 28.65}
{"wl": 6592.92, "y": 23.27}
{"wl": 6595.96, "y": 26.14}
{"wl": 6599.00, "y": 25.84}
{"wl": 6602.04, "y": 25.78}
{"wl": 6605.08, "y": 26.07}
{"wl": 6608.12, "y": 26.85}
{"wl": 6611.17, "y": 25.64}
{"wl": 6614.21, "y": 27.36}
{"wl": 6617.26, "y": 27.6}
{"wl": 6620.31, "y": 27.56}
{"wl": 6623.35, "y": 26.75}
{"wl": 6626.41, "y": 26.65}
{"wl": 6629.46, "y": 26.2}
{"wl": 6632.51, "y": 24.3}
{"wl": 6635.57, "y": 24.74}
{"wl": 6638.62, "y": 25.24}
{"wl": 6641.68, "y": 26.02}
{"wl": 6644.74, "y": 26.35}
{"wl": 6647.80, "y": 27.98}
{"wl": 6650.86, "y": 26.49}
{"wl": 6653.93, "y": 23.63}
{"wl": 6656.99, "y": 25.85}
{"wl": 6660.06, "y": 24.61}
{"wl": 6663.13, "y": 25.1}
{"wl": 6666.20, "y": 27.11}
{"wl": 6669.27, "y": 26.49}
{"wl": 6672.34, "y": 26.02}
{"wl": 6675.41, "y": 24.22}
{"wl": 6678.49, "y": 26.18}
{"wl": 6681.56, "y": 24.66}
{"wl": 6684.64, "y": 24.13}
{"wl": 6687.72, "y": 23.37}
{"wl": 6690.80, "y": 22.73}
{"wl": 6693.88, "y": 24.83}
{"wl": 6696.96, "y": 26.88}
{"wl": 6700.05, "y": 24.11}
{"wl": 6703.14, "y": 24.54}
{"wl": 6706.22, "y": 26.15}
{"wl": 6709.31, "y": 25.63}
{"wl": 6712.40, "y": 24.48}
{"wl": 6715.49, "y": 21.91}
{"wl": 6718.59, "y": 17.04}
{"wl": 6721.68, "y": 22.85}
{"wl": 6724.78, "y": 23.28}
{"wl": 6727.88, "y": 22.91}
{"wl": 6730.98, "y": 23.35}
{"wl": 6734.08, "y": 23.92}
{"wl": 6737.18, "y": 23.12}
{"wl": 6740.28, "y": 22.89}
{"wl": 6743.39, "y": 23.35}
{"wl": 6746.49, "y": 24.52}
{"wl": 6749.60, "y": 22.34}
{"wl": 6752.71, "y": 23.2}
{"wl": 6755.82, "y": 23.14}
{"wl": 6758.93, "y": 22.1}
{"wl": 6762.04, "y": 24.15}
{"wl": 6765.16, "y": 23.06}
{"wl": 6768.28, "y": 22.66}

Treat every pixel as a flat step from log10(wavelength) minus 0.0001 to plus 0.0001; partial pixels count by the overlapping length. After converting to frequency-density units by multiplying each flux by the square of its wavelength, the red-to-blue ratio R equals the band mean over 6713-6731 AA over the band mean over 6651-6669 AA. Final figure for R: 0.88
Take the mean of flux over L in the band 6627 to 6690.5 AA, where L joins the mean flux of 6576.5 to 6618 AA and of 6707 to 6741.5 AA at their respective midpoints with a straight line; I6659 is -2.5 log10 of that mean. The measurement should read -0.03 mag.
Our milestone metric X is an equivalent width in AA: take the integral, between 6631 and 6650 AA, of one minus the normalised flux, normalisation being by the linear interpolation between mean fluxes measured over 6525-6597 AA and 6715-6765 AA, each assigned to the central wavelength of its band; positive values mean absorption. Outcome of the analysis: -0.9 AA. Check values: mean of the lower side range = 26.2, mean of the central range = 25.8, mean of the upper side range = 22.8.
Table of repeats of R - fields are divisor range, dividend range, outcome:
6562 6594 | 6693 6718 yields 0.97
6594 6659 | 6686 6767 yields 0.93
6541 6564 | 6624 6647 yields 1.03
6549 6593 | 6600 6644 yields 1.02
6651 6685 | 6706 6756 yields 0.93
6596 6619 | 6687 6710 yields 0.96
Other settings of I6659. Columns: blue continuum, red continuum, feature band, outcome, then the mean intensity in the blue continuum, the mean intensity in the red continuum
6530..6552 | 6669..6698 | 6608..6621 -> -0.060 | 26.2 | 24.9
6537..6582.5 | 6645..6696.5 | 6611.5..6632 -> -0.051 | 26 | 25.3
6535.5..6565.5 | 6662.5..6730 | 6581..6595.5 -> -0.051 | 26.1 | 24.3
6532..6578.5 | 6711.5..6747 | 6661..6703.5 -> -0.064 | 25.9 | 22.7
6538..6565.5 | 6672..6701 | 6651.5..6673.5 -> -0.029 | 25.9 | 24.7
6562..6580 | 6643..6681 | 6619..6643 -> -0.007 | 25.7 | 25.8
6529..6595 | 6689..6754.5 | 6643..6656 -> -0.059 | 26.2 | 23.5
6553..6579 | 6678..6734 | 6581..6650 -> -0.058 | 25.7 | 23.8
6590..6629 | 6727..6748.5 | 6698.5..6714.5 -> -0.032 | 26.4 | 23.4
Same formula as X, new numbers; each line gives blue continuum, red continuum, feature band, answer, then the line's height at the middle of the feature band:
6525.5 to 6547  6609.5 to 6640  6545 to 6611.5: 0.8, 26.4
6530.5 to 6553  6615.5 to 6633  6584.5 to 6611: 0.2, 26.5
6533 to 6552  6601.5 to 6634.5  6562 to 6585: 0.3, 26.5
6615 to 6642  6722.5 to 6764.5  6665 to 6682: -0.6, 25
